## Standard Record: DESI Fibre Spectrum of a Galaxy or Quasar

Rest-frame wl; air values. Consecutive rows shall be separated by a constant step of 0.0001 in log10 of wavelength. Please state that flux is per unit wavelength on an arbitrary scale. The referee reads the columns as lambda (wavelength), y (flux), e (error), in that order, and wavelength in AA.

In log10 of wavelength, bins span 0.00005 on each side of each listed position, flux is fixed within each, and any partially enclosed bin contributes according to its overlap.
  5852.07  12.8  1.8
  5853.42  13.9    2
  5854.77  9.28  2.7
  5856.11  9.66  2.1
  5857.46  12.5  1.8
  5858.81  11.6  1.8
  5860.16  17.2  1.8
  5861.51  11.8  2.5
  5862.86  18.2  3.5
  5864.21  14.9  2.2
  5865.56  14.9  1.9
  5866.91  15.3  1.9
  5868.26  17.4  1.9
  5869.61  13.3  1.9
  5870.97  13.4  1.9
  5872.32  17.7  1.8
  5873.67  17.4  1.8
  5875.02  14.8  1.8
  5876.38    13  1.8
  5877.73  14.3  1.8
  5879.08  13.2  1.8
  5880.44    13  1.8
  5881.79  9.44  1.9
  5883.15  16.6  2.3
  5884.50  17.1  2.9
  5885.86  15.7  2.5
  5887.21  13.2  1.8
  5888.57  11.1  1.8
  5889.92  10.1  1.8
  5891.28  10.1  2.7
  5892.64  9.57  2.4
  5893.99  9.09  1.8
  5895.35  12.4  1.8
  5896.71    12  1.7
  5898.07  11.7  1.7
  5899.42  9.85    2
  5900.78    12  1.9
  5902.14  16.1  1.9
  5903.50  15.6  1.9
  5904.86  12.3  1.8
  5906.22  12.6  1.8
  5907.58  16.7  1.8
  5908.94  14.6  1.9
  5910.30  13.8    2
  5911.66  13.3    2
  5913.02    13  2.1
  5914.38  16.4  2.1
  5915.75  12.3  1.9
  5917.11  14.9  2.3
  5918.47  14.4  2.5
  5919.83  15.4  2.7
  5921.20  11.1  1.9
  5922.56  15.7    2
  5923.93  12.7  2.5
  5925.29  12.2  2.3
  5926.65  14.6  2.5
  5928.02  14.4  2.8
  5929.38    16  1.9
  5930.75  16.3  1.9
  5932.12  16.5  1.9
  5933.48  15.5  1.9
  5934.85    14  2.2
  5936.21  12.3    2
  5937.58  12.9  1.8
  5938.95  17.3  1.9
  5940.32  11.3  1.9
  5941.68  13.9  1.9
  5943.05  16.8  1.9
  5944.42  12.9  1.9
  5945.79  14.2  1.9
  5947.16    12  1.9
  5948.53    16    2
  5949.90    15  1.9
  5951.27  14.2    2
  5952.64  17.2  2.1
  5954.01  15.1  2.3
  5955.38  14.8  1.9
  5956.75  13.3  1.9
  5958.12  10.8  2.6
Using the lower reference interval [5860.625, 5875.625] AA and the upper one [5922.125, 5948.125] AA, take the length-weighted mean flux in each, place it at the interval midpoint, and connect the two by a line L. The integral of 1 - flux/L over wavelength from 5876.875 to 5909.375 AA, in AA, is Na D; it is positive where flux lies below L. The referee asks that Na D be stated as 4.7 AA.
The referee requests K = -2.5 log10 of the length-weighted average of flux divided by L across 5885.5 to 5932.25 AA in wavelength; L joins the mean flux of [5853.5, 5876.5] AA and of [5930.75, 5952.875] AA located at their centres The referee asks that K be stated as 0.09 mag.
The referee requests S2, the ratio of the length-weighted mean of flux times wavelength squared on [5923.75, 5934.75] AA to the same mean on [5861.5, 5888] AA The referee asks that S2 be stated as 1.0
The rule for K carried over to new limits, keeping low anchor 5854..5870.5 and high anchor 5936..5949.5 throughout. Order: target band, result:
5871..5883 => -0.024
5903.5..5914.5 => -0.009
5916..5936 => -0.035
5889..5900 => 0.293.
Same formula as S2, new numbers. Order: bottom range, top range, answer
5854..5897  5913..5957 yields 1.10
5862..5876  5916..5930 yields 0.92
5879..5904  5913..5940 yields 1.17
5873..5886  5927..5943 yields 1.04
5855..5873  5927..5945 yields 1.05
